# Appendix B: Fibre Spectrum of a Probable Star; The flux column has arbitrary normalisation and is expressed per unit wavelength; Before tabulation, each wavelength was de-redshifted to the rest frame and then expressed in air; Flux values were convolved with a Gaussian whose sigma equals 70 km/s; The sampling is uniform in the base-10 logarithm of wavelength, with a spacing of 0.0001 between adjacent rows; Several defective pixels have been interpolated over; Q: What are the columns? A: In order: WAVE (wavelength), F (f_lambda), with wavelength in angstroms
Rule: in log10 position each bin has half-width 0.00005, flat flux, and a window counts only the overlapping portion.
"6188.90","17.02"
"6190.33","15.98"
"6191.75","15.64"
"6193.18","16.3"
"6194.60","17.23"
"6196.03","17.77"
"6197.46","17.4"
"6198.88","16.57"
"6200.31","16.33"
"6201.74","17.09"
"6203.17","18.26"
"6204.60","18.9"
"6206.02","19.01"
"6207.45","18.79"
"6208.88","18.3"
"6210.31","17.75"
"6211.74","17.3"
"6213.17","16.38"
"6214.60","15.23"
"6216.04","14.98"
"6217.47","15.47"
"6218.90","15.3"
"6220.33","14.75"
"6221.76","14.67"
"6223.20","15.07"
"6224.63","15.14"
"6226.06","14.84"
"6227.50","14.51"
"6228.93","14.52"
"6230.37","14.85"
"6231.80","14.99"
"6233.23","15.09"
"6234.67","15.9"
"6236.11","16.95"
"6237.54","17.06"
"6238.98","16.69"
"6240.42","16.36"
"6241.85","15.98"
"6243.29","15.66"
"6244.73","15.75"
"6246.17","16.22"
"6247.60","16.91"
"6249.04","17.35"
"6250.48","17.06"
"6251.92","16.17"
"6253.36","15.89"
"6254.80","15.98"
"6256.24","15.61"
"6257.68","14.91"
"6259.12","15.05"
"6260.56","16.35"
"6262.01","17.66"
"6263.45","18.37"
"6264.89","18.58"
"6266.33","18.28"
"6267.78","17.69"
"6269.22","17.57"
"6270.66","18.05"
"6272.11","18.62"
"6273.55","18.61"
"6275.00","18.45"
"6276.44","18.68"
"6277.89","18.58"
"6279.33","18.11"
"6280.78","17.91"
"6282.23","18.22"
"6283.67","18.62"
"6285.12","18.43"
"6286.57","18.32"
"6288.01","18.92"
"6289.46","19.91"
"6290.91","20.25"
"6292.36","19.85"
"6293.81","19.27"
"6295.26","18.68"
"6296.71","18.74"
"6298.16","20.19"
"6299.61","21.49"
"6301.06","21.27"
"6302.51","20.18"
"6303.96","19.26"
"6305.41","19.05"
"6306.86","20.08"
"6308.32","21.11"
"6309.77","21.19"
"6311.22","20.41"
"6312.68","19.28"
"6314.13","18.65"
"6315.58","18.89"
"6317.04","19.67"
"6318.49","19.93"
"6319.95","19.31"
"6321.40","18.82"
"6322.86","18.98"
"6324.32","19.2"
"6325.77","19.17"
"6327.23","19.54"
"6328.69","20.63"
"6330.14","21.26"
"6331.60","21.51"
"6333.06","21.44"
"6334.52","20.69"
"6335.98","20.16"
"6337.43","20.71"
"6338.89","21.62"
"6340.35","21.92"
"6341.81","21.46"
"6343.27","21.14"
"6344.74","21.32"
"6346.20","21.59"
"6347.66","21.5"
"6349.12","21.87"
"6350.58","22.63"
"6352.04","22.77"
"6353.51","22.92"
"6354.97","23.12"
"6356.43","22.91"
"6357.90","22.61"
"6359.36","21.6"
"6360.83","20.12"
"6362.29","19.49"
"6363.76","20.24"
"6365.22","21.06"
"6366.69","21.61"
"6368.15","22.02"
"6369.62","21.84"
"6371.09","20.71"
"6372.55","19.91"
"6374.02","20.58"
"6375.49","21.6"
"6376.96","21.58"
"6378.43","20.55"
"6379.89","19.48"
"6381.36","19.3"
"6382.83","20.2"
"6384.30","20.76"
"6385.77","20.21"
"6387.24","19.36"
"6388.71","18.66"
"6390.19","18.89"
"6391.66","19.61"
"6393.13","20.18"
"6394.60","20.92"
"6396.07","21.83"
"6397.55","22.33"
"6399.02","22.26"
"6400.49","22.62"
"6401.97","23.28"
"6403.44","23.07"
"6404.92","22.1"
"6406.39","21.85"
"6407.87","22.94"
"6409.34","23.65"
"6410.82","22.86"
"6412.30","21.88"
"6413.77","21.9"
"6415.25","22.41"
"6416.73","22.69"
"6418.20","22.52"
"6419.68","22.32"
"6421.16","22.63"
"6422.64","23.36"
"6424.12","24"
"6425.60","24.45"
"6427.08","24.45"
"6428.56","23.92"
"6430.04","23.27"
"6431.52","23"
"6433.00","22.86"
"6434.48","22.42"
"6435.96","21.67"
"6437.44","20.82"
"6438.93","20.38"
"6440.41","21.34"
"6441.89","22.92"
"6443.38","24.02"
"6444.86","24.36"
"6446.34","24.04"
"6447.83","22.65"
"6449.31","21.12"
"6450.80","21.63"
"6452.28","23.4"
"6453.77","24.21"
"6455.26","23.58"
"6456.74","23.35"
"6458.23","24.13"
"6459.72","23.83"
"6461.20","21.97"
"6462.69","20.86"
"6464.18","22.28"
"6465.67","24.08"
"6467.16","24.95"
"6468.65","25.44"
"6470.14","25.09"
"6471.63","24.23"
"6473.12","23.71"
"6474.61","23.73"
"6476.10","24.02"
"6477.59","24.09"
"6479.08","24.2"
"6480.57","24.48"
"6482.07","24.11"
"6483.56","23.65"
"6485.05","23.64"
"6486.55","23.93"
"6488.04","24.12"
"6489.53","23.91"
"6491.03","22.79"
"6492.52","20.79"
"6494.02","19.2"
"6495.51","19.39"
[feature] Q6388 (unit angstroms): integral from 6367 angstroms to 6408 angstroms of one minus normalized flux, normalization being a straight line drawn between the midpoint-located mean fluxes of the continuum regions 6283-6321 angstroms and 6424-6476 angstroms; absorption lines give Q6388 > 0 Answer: 1.3 angstroms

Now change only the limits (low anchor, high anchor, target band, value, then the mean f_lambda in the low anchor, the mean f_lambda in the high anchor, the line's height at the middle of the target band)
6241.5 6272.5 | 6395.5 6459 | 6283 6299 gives -1.09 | 16.8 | 22.8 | 18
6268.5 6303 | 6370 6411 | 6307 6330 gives -0.03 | 19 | 21.1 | 19.7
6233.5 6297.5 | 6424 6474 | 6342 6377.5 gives -1.92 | 17.5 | 23.2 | 20.4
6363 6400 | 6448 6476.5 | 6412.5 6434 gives -0.98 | 20.6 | 23.4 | 22.1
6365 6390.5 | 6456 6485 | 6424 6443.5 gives -0.24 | 20.5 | 23.8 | 22.5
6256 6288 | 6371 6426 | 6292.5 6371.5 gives -4.37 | 17.8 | 21.6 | 19.6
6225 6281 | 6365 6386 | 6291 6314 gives -2.05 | 16.7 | 20.8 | 18.3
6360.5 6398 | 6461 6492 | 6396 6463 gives -1.84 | 20.5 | 23.8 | 22.2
